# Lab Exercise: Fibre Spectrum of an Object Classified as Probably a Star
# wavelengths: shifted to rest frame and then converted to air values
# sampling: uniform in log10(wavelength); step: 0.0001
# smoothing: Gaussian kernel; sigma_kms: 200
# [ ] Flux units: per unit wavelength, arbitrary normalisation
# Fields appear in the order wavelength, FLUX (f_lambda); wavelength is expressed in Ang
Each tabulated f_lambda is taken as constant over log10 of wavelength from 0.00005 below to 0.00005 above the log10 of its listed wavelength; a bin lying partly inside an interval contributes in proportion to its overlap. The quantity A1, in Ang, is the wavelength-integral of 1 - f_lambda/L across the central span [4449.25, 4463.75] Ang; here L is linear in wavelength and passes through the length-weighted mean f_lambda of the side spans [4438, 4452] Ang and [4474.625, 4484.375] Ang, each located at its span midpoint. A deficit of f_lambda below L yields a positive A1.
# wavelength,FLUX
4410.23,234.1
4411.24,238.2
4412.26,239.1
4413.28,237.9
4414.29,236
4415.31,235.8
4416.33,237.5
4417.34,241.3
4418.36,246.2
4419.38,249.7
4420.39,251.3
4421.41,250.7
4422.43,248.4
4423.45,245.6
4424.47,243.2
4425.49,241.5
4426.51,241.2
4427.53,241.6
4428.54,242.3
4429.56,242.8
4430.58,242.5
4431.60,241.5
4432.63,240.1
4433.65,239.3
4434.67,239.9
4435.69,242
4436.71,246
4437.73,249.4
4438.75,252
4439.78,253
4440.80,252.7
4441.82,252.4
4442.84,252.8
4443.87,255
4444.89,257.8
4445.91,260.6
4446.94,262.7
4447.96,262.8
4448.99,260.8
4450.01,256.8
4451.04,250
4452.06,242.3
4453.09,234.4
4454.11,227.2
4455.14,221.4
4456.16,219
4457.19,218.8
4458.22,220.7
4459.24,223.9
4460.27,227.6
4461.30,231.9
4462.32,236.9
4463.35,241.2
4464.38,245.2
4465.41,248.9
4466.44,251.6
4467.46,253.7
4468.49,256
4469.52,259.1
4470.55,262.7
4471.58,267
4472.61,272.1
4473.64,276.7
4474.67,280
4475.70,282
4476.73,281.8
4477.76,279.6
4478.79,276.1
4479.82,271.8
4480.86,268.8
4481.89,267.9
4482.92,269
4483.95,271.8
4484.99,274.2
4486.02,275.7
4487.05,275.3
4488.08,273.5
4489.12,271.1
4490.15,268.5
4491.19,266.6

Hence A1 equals 1.6 Ang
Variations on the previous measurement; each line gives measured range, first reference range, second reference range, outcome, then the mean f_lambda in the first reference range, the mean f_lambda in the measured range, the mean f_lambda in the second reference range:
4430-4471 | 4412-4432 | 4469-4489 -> 2.1 Ang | 243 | 245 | 273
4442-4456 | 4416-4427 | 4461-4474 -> 0.1 Ang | 245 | 249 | 254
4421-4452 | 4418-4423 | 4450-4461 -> -1.1 Ang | 249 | 249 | 230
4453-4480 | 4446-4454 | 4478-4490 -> 1.2 Ang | 252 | 251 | 272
